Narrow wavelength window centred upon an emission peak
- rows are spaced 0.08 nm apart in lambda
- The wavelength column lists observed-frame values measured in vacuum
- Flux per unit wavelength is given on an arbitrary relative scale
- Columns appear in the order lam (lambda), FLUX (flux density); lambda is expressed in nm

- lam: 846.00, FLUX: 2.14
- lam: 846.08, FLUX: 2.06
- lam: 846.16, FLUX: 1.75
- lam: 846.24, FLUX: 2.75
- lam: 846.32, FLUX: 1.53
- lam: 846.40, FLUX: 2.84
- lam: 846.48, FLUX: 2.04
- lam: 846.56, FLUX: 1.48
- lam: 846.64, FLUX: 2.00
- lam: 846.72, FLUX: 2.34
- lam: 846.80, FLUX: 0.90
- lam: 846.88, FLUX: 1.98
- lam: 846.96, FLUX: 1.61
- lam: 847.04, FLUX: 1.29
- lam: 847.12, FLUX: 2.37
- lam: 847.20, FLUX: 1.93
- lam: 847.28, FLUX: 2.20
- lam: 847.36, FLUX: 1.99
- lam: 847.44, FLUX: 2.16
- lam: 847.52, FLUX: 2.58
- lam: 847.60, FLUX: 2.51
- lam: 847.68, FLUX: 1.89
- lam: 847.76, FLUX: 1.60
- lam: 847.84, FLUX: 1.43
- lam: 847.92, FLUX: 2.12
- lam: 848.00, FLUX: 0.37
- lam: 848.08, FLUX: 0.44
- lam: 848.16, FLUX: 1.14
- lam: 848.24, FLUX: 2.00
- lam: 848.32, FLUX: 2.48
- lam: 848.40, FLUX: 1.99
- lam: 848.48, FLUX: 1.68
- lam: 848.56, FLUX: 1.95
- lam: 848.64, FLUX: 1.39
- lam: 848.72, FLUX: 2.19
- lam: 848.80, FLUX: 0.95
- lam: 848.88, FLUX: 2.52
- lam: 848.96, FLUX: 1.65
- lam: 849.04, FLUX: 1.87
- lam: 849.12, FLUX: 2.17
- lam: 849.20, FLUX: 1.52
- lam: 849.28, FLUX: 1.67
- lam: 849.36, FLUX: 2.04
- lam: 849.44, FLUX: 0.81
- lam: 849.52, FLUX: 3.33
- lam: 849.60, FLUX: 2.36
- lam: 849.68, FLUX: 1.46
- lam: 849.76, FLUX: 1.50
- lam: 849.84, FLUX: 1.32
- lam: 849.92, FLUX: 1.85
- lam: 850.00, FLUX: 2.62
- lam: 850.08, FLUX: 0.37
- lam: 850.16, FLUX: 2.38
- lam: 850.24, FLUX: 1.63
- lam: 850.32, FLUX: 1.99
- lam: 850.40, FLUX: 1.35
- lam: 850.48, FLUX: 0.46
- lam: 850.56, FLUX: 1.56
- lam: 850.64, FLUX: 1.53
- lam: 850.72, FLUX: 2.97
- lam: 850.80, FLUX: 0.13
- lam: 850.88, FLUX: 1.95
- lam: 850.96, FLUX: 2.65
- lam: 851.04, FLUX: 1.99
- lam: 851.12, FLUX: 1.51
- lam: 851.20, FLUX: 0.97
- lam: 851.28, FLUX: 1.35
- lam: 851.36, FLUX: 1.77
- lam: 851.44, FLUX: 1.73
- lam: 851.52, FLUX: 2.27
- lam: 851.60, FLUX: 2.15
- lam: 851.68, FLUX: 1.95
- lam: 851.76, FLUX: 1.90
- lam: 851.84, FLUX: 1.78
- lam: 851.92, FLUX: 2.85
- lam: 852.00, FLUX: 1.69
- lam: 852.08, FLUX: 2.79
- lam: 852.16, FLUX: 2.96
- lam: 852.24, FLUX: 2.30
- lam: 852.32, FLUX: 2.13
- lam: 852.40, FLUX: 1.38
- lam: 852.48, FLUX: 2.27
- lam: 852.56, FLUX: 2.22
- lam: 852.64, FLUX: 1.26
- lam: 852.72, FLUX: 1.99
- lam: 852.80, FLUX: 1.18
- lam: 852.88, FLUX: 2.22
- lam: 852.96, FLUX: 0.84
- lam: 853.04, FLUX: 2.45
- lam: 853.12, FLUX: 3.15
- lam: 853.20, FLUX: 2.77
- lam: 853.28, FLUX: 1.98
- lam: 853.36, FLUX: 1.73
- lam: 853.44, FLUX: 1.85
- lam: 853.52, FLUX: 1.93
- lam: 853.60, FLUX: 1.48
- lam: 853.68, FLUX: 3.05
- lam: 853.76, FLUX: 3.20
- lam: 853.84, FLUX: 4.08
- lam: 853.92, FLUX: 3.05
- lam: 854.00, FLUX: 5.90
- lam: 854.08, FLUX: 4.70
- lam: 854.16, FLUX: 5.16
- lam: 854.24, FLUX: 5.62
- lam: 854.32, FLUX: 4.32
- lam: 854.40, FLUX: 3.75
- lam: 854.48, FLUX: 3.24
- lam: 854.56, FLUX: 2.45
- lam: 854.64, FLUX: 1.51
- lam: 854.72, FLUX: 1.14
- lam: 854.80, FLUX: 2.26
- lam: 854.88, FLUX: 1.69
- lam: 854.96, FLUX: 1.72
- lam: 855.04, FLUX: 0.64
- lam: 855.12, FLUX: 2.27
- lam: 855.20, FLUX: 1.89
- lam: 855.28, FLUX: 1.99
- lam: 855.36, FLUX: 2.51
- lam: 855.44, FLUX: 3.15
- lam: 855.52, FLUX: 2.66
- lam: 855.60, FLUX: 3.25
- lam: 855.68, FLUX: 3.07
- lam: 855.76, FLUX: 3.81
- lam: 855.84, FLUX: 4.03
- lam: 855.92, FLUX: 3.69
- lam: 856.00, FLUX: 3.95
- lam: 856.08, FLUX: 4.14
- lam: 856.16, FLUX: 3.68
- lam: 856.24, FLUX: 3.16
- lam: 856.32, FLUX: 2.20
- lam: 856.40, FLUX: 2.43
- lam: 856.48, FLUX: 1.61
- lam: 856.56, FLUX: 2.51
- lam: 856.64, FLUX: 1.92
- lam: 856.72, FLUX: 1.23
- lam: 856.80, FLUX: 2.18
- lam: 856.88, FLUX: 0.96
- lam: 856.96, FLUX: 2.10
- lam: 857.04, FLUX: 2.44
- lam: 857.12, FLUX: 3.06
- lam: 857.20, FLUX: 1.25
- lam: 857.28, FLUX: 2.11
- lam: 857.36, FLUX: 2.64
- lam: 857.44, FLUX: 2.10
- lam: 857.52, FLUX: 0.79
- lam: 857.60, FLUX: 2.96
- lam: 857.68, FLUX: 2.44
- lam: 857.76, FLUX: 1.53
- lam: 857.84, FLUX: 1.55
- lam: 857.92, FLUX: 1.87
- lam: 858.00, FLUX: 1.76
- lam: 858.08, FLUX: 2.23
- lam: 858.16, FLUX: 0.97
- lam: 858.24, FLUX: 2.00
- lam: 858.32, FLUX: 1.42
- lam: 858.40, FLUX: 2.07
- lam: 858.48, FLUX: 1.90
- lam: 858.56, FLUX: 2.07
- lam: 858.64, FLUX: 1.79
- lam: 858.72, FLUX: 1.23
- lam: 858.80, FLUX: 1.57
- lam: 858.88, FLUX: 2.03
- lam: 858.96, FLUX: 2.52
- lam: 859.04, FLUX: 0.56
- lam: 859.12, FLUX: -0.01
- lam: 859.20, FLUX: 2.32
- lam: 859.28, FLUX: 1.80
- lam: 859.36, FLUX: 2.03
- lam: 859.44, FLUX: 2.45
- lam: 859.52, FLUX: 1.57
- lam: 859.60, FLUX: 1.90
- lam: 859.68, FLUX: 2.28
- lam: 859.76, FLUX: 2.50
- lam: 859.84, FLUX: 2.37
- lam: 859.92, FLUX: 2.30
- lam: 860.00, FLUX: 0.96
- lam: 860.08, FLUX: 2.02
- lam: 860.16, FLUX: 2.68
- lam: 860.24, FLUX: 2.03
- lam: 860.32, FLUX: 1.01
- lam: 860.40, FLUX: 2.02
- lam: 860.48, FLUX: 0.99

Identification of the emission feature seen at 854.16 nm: [S II]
